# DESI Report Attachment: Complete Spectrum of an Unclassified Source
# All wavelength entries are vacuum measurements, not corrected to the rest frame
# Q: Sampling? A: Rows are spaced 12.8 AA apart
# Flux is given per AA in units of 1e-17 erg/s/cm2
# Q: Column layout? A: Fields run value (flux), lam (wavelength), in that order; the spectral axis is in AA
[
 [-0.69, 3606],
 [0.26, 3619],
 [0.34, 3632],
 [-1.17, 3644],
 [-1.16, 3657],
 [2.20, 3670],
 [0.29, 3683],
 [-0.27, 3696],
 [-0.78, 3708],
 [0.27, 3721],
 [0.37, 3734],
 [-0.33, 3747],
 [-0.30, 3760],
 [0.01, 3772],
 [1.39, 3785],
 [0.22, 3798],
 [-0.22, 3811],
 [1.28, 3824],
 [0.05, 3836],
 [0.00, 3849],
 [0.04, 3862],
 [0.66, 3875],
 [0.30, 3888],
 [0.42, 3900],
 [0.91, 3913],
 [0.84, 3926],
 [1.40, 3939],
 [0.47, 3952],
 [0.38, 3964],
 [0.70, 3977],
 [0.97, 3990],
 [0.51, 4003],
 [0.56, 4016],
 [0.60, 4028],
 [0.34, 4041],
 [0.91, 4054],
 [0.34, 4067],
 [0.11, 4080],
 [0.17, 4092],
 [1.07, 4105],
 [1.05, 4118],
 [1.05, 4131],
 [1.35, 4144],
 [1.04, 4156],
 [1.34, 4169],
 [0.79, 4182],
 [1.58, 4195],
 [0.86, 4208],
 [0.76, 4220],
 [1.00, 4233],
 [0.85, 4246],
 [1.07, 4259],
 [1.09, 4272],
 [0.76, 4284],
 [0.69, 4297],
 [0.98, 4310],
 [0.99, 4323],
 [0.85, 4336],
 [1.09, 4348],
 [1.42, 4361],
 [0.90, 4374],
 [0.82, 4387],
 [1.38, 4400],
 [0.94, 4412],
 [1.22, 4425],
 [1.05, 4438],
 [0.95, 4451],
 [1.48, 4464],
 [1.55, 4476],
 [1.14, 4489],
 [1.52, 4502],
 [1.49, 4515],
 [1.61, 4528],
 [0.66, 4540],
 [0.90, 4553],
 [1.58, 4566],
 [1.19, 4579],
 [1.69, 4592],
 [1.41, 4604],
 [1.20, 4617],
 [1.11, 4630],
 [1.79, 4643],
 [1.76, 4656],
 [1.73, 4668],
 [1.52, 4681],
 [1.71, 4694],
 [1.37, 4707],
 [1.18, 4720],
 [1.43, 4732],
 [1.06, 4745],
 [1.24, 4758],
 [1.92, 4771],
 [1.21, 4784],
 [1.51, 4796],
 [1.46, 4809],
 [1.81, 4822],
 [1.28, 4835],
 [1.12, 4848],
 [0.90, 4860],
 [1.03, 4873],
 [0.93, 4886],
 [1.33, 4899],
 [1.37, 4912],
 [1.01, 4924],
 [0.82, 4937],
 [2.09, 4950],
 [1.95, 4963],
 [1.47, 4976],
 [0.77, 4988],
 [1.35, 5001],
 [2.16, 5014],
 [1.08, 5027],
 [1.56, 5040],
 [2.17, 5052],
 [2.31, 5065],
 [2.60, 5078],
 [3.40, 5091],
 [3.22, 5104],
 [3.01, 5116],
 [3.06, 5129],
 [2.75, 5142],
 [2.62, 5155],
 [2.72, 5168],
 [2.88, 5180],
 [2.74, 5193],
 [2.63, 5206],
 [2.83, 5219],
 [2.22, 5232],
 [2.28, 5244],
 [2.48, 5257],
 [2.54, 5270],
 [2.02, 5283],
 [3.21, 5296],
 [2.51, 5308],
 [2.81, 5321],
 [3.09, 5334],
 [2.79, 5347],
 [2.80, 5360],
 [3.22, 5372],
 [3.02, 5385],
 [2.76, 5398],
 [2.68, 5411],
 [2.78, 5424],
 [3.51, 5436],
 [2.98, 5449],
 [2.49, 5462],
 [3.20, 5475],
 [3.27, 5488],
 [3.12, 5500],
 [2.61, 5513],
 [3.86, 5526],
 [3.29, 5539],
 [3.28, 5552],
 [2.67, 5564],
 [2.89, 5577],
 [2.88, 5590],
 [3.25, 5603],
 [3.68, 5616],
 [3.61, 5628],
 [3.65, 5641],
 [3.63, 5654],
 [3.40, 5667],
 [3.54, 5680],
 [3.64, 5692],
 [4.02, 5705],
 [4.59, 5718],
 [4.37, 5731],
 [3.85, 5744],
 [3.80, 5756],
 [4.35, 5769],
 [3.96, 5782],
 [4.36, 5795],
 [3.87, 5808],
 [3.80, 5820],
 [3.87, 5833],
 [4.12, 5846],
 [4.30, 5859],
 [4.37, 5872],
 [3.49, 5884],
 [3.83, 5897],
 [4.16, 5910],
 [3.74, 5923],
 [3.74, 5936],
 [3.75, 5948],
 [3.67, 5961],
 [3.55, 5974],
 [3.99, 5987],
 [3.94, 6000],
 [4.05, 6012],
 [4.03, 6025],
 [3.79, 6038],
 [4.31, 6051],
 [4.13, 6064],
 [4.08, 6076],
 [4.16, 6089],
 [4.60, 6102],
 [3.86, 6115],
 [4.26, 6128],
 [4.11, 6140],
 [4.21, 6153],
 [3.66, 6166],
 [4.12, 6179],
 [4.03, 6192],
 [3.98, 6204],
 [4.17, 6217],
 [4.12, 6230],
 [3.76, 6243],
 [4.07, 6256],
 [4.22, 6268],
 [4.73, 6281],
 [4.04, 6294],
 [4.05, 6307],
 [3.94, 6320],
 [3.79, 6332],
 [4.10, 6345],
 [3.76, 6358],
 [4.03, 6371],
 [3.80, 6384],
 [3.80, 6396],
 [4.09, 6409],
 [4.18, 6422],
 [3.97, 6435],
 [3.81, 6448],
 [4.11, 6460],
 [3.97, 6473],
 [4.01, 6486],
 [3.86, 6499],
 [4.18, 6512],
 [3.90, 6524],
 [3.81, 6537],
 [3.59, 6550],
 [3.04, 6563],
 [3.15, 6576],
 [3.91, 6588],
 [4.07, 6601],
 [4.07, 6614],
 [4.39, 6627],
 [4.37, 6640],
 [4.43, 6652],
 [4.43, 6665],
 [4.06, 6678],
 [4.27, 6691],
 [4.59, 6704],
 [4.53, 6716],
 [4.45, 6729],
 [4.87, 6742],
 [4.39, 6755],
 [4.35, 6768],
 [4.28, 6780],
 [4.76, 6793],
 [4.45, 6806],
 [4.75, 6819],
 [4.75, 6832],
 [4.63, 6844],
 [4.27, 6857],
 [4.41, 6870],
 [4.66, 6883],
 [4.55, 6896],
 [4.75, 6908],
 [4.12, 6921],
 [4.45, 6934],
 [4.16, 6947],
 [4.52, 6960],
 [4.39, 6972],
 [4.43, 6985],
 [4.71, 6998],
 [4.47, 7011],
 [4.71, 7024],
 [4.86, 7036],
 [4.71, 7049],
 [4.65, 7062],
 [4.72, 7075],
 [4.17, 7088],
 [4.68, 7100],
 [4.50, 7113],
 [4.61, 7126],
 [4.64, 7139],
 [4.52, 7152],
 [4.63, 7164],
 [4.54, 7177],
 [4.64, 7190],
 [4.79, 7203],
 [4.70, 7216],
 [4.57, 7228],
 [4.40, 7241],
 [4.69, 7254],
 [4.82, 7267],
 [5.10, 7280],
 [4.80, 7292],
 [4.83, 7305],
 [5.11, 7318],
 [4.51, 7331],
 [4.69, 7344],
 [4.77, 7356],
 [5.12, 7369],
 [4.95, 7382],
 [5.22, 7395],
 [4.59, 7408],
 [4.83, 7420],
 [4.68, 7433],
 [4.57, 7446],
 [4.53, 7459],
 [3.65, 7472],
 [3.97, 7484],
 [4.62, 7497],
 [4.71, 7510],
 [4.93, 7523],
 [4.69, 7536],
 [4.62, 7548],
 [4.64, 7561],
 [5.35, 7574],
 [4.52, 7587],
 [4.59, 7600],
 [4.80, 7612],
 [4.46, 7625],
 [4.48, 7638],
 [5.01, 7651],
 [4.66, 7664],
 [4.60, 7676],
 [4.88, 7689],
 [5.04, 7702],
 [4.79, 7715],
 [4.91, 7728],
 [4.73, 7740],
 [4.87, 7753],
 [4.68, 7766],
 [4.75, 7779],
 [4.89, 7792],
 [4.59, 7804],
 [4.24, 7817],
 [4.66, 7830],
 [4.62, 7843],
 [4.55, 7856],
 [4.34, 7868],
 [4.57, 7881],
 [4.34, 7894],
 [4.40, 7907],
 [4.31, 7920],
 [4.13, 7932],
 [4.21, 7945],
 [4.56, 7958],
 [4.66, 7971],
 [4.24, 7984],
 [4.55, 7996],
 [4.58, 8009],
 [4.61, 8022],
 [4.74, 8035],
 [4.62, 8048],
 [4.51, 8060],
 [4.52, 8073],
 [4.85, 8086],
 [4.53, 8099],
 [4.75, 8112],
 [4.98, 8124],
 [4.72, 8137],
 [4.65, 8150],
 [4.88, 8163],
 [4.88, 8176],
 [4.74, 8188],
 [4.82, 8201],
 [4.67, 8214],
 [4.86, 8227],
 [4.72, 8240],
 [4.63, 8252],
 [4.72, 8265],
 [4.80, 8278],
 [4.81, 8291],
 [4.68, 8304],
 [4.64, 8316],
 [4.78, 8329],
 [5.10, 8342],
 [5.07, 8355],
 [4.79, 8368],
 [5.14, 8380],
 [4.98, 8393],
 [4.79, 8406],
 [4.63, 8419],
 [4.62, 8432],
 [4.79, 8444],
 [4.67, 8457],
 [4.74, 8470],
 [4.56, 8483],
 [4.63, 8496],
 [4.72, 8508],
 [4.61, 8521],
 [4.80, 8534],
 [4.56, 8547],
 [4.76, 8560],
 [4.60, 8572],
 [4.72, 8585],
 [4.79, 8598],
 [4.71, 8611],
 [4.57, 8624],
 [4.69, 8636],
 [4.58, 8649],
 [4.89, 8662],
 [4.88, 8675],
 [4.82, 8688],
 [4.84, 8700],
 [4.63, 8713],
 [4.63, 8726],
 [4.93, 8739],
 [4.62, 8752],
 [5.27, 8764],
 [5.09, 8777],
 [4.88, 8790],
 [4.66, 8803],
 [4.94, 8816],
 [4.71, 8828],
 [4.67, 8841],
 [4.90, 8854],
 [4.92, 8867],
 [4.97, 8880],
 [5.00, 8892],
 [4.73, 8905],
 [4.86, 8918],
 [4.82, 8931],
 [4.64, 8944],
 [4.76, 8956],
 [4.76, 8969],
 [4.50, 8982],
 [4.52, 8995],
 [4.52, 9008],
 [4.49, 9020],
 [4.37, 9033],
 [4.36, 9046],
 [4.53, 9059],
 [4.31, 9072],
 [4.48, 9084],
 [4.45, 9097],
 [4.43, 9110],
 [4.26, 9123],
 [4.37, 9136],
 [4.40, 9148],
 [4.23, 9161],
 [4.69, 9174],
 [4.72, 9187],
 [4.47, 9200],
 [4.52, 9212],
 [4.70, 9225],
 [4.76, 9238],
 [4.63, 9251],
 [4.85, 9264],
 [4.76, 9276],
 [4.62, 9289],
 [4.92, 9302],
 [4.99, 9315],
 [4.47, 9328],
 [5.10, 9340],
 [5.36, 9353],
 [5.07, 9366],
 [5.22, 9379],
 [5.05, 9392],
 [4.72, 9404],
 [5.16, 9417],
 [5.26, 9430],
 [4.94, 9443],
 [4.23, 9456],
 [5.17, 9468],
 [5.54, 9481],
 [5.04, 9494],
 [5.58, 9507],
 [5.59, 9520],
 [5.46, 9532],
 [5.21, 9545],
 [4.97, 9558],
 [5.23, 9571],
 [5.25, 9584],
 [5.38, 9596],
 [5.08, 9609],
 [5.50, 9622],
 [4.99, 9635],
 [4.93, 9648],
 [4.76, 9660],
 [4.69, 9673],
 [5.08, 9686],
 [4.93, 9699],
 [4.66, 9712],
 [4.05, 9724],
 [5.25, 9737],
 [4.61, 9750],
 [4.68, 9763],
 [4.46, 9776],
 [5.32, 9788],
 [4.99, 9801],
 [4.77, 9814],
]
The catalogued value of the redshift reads 0.268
